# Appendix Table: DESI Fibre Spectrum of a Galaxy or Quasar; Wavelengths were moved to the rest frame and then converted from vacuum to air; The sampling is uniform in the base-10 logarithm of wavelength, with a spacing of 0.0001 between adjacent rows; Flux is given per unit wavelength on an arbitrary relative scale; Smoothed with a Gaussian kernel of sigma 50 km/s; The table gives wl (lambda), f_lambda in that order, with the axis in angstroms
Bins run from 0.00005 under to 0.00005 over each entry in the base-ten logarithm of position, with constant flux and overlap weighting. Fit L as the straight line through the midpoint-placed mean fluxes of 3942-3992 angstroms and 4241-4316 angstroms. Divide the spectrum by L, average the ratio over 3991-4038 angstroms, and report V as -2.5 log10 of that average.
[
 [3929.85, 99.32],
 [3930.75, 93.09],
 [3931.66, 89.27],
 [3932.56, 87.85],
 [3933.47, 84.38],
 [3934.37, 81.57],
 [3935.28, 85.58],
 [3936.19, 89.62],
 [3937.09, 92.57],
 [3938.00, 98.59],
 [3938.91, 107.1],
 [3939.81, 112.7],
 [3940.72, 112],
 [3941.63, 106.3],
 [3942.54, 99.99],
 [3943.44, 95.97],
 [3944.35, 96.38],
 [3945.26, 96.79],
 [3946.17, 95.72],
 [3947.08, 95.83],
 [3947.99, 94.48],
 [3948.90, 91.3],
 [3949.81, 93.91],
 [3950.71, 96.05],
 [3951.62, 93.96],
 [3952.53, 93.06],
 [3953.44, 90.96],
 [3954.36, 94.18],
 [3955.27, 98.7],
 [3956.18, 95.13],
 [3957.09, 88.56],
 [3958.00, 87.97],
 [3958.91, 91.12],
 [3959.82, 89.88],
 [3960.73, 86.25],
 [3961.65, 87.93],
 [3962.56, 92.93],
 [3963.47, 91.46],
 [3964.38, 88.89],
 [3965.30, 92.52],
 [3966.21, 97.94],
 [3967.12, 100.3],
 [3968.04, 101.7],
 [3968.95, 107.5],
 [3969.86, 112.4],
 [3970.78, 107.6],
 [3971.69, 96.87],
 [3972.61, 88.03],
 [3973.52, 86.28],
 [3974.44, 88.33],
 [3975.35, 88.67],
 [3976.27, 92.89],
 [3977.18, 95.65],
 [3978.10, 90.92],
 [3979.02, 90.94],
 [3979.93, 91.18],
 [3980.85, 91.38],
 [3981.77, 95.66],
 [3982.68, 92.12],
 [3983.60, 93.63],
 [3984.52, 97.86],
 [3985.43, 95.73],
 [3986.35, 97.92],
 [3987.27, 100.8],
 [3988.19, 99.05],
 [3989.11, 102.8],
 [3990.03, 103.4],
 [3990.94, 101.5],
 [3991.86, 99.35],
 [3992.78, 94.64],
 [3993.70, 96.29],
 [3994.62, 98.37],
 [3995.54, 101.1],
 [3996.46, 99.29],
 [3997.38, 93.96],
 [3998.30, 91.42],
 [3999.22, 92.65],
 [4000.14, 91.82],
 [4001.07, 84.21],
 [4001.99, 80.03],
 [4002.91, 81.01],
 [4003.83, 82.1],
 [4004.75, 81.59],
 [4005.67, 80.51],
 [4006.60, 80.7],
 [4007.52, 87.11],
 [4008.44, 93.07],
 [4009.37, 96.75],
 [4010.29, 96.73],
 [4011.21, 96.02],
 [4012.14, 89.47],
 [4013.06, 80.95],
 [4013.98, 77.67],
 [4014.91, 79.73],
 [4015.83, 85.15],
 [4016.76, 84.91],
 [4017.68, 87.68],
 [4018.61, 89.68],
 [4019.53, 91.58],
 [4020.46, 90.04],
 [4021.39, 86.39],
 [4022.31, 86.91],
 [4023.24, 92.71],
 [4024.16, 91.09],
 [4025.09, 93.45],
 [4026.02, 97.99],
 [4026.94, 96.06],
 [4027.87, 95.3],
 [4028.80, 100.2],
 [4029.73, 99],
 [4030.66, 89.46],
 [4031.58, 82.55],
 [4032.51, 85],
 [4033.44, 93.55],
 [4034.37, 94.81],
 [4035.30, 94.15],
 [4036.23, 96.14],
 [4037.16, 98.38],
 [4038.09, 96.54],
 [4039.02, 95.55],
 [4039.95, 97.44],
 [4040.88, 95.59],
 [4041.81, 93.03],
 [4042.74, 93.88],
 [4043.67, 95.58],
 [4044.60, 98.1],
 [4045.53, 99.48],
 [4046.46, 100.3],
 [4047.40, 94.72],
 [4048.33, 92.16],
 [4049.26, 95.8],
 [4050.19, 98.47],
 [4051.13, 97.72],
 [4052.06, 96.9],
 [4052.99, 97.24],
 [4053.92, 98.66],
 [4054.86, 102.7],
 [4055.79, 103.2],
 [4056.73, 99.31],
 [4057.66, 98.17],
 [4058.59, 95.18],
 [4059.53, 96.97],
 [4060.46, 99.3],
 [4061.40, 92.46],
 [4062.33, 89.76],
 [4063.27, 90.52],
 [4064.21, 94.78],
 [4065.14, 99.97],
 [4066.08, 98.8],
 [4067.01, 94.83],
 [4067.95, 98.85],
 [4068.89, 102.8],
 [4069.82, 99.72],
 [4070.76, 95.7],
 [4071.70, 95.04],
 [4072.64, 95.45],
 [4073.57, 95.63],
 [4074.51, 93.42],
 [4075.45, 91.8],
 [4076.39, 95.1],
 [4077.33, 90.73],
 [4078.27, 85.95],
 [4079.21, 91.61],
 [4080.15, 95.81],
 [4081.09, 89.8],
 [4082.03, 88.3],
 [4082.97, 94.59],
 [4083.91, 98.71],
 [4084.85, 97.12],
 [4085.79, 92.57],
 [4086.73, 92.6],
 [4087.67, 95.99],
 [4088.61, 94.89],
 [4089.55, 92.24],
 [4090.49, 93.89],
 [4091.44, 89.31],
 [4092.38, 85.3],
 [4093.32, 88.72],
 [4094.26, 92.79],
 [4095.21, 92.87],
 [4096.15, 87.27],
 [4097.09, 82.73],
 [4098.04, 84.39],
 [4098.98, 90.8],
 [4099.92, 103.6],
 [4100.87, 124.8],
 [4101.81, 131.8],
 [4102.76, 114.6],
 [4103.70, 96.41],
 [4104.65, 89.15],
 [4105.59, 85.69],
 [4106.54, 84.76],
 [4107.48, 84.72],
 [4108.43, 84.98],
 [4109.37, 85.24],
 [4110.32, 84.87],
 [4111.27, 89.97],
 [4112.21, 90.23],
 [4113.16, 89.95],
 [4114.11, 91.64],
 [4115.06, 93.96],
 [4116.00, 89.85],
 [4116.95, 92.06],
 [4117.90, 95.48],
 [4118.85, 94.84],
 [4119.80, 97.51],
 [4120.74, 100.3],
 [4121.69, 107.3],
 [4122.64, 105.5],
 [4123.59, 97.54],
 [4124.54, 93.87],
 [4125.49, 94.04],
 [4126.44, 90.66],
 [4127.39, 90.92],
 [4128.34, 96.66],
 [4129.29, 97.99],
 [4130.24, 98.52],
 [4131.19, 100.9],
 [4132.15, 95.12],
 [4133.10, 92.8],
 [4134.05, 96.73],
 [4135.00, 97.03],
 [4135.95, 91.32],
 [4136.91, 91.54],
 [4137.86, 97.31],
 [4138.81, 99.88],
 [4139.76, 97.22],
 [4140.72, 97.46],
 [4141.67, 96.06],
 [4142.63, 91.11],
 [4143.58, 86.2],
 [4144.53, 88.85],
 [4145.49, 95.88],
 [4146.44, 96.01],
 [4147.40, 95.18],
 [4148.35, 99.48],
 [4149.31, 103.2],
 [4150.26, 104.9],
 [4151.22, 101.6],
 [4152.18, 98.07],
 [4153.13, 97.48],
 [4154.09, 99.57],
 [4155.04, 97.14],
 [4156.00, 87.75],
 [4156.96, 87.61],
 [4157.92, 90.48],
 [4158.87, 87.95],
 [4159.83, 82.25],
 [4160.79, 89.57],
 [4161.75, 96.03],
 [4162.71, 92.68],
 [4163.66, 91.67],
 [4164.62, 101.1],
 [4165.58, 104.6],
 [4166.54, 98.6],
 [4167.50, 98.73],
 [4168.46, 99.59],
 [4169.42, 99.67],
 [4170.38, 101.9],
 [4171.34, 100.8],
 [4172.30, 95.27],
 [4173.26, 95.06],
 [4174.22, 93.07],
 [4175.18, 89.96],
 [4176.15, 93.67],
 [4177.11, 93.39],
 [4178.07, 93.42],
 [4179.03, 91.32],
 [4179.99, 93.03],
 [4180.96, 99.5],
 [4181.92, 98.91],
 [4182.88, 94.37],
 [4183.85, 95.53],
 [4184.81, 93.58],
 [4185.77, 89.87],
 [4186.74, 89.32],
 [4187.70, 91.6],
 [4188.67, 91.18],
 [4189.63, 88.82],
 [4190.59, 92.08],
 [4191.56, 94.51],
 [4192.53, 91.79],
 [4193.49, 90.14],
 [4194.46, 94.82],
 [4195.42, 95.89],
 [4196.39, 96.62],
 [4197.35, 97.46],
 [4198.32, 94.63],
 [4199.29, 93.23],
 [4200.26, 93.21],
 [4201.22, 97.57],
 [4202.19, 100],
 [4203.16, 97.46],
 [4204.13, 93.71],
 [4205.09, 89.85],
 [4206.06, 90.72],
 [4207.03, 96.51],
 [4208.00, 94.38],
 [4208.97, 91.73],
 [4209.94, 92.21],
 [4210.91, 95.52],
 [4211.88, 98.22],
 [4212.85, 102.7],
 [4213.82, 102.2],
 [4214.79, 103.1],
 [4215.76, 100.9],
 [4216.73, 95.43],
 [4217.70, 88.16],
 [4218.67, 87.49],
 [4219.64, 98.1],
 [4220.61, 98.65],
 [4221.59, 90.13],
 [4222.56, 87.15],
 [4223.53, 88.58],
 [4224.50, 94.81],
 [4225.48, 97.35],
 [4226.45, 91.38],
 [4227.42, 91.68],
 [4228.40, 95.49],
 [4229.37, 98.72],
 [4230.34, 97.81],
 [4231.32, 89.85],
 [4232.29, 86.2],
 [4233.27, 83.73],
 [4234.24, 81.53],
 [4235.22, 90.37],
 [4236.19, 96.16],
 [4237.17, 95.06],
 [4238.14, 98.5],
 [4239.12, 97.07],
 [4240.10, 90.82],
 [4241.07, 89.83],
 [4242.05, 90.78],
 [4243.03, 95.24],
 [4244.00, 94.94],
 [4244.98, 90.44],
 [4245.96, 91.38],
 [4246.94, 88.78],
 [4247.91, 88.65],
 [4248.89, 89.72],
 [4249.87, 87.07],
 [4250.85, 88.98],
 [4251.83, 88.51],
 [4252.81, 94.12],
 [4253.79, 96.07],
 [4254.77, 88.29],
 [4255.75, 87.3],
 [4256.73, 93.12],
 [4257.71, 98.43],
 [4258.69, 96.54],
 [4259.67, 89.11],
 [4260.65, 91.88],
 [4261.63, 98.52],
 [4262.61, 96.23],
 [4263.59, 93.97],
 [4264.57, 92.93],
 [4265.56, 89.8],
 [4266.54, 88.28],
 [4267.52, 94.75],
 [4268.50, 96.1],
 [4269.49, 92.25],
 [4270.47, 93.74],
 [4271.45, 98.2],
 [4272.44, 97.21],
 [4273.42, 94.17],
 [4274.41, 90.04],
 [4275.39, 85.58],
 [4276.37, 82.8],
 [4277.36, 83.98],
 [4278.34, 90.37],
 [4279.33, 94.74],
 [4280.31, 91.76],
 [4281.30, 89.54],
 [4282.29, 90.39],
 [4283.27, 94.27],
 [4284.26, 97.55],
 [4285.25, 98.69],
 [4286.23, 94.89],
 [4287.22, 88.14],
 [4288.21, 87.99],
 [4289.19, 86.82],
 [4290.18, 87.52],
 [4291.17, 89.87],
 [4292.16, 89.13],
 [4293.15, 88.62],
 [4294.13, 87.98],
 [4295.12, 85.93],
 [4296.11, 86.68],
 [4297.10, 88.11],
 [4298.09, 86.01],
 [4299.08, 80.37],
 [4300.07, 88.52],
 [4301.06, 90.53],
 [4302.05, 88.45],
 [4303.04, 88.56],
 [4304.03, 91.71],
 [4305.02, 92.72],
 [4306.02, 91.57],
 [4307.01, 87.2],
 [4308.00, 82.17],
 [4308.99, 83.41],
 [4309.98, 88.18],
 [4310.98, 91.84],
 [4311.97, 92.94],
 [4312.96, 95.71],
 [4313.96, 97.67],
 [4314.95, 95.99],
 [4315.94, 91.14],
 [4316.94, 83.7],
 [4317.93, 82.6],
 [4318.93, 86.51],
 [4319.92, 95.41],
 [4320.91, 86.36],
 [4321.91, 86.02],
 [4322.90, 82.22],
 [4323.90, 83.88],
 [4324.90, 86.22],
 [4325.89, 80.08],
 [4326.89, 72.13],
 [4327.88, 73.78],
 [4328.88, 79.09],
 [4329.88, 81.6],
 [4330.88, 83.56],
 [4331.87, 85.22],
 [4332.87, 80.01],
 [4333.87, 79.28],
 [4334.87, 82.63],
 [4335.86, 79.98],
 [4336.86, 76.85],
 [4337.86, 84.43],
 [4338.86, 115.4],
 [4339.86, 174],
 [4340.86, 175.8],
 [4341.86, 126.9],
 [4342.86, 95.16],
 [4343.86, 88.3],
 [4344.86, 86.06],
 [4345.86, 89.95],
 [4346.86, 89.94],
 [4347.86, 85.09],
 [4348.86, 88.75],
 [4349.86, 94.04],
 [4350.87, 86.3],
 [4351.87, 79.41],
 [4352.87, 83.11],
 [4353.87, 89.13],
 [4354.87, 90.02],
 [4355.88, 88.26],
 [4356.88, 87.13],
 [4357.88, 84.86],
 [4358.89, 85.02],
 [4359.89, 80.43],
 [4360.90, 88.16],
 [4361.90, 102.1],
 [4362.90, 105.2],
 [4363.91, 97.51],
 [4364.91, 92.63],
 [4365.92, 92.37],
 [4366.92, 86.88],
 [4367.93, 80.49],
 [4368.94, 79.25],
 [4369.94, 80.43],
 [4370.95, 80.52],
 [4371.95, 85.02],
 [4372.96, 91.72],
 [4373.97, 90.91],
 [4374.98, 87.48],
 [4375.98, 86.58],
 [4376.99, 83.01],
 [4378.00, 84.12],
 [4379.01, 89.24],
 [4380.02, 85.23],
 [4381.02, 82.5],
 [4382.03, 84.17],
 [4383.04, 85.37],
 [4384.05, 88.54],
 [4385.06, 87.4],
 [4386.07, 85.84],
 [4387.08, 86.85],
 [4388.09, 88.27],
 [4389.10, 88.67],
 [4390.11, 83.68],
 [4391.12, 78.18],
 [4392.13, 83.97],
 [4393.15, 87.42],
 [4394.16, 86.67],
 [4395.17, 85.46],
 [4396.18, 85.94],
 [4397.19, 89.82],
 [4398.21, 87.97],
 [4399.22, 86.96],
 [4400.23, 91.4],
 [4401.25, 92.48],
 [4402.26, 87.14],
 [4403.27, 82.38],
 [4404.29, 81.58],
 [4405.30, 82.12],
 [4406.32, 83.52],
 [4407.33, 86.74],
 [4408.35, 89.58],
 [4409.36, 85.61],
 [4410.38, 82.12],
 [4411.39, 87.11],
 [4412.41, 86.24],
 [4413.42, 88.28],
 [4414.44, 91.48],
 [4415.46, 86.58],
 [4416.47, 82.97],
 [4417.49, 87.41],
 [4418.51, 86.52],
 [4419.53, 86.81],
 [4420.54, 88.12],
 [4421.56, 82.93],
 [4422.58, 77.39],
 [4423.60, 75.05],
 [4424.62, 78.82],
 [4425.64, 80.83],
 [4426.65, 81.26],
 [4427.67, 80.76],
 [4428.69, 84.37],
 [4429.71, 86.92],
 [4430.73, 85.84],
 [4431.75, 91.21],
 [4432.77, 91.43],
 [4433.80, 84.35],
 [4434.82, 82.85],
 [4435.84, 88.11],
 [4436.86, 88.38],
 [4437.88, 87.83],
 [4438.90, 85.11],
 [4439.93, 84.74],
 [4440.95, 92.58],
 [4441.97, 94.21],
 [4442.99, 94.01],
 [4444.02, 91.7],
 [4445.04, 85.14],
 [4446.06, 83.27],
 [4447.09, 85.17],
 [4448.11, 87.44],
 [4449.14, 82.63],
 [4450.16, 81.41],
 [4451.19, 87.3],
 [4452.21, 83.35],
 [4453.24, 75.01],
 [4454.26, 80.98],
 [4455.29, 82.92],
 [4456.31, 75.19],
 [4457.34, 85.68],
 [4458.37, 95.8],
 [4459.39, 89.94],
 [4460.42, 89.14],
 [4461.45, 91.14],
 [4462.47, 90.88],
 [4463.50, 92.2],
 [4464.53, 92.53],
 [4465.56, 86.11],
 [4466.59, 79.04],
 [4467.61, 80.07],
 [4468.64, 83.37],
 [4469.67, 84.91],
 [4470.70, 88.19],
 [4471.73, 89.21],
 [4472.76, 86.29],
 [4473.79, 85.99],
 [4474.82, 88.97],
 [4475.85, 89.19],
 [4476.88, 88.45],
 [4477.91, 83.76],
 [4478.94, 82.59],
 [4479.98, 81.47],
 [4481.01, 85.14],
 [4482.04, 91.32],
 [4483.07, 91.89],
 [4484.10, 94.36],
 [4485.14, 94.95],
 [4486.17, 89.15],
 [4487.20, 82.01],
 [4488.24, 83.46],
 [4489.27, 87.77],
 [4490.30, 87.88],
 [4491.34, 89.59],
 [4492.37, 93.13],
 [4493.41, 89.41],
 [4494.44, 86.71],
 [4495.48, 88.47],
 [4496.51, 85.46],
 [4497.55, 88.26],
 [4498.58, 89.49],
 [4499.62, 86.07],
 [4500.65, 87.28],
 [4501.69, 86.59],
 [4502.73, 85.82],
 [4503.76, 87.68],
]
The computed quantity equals 0.04 mag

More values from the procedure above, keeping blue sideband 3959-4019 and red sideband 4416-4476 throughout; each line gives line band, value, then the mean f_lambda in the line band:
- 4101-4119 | -0.036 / 93.7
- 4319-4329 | 0.060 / 82.9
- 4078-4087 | -0.021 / 92.9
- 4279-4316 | -0.026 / 90.1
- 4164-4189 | -0.069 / 95.6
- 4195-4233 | -0.065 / 94.7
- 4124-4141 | -0.060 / 95.5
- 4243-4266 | -0.042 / 92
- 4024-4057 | -0.047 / 95.8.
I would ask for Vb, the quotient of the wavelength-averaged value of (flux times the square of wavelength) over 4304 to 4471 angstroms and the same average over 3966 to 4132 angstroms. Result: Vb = 1.1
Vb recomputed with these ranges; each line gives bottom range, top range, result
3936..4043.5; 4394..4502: 1.15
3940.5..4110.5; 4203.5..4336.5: 1.08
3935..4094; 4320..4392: 1.12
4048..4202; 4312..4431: 1.04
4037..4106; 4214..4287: 1.05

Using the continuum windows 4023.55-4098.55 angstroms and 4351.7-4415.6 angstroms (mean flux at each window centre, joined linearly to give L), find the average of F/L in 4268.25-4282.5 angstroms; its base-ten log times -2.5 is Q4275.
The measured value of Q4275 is -0.02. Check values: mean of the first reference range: 94.5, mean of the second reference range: 86.8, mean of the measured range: 91.3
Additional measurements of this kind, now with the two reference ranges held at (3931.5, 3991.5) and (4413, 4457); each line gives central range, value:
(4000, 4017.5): 0.102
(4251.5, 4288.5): -0.046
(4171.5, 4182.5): -0.046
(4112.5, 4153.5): -0.052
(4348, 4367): -0.035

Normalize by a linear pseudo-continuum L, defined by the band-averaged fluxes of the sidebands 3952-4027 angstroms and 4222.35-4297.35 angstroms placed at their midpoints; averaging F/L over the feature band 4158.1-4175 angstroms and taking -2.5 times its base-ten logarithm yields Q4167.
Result -0.04 mag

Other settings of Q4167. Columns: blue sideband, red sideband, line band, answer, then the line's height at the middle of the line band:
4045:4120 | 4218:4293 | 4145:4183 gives -0.028 mag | 93.4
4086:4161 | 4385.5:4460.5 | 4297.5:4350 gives -0.030 mag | 88.6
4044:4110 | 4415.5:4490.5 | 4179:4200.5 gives -0.013 mag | 92.5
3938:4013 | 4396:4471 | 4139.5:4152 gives -0.059 mag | 91.3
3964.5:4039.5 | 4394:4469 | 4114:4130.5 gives -0.061 mag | 90.9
